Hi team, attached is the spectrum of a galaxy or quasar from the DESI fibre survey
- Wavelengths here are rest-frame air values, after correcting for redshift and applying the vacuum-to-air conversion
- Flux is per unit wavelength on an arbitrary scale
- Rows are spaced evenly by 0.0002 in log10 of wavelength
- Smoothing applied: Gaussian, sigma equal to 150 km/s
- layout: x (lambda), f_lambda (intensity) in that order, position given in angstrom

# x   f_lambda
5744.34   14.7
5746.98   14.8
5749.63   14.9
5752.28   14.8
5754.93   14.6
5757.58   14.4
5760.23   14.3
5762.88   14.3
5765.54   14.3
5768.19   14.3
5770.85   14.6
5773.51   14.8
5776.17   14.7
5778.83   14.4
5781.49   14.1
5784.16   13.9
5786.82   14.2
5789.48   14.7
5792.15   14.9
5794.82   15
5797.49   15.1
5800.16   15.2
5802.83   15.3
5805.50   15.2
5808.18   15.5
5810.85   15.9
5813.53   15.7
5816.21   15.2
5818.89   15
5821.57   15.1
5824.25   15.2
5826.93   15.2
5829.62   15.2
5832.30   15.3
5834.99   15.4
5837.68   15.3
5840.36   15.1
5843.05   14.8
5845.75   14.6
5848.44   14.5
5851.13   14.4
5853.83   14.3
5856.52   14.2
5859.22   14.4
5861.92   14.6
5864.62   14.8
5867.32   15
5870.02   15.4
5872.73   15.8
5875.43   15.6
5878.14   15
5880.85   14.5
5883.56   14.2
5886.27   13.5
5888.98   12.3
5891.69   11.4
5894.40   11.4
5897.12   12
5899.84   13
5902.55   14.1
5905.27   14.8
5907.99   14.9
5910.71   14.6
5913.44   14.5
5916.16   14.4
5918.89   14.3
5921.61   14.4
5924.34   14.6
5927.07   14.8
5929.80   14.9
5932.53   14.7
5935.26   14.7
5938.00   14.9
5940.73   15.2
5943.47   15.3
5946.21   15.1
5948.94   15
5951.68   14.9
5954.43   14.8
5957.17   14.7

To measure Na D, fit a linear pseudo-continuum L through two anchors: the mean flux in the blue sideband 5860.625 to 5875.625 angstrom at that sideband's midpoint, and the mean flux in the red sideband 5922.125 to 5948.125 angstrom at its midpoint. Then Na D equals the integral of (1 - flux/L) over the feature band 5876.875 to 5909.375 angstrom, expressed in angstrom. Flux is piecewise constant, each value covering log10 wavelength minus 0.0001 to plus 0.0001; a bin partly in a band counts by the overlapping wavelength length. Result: 3.6 angstrom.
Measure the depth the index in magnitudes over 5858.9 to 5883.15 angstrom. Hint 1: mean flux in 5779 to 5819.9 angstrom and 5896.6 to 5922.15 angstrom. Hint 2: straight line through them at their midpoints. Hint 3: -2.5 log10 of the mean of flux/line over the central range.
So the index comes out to -0.04 mag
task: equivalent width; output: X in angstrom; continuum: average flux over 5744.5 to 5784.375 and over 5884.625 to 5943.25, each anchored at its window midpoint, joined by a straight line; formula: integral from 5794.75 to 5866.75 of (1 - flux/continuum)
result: -3.7 angstrom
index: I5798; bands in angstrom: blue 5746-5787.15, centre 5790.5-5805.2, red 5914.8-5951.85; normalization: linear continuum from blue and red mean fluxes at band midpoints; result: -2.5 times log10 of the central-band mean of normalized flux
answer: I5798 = -0.042 mag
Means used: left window 14.5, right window 14.8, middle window 15.1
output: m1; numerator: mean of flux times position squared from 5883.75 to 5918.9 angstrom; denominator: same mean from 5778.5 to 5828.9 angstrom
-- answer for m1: 0.93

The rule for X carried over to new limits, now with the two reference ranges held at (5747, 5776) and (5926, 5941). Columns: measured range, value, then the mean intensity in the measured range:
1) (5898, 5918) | 0.7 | 14.3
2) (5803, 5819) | -0.9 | 15.4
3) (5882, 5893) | 1.4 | 12.9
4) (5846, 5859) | 0.3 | 14.4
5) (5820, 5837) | -0.7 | 15.2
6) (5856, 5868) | 0.1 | 14.6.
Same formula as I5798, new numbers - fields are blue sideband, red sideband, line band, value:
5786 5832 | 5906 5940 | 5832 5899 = 0.05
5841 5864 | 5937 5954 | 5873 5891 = 0.04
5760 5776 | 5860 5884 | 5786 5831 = -0.04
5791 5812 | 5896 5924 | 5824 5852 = -0.01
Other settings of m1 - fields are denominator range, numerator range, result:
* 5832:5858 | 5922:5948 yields 1.04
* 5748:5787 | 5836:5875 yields 1.06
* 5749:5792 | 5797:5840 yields 1.08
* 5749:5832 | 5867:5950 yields 1.00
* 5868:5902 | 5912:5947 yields 1.09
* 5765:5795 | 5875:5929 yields 1.00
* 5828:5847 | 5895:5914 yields 0.94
